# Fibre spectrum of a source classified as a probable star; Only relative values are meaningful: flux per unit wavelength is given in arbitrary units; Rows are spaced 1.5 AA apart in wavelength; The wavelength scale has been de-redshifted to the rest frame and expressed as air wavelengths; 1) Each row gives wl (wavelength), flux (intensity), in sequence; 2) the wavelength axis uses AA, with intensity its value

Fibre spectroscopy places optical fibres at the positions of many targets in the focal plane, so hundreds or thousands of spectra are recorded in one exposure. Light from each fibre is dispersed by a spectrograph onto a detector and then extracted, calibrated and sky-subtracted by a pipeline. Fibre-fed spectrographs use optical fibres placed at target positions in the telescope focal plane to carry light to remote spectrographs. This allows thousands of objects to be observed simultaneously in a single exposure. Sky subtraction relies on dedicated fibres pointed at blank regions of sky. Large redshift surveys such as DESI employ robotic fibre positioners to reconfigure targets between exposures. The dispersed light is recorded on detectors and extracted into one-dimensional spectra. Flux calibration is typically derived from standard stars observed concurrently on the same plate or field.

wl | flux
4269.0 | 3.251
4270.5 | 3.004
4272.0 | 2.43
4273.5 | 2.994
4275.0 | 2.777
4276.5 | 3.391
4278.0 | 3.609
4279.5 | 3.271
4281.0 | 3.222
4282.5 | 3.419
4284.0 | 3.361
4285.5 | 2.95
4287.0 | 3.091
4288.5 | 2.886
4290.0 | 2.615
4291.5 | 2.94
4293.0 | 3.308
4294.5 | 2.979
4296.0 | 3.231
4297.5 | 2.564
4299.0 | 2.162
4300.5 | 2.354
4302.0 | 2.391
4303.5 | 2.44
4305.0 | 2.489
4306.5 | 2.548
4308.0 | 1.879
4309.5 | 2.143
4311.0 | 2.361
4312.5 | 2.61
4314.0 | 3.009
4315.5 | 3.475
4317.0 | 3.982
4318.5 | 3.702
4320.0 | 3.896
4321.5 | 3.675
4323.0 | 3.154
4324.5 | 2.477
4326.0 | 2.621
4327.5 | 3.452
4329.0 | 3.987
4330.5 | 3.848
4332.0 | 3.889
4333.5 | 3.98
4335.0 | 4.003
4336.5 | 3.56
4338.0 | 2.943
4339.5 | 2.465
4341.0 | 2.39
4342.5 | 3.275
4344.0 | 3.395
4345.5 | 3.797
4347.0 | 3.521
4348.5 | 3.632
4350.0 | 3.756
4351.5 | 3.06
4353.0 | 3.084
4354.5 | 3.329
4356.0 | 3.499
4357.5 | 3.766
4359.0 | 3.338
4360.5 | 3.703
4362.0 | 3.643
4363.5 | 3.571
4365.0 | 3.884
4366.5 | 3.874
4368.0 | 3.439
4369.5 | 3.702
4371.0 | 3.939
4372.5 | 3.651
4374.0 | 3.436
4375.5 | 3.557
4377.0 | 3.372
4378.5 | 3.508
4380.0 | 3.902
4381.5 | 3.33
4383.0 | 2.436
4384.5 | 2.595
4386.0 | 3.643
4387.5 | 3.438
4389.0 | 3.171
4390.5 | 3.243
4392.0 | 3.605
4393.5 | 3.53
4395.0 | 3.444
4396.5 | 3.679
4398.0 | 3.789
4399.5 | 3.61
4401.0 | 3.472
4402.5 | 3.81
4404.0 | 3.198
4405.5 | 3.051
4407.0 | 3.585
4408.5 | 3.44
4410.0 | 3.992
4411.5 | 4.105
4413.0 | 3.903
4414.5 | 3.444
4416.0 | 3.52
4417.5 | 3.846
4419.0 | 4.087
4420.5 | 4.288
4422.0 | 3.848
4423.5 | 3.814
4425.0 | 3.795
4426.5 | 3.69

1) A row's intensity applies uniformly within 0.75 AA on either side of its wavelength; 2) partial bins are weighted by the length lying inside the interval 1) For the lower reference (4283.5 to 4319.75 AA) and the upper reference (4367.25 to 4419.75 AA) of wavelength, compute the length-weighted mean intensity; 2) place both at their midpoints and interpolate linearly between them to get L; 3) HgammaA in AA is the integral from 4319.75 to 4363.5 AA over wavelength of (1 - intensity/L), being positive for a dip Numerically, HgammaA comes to -4.0 AA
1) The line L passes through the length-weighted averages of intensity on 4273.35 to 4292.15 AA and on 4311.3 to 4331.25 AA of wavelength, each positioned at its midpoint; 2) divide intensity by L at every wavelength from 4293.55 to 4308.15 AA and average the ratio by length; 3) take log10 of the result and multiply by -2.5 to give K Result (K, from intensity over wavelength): 0.26 mag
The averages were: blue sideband 3.12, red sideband 3.35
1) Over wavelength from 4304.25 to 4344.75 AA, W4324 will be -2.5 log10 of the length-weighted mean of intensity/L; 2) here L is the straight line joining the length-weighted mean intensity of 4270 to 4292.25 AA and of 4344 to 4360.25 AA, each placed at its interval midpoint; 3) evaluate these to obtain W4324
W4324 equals 0.06 mag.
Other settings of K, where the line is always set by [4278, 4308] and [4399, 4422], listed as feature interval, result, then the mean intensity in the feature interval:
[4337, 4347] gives 0.04 mag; 3.09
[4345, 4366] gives -0.08 mag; 3.54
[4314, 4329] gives -0.12 mag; 3.39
